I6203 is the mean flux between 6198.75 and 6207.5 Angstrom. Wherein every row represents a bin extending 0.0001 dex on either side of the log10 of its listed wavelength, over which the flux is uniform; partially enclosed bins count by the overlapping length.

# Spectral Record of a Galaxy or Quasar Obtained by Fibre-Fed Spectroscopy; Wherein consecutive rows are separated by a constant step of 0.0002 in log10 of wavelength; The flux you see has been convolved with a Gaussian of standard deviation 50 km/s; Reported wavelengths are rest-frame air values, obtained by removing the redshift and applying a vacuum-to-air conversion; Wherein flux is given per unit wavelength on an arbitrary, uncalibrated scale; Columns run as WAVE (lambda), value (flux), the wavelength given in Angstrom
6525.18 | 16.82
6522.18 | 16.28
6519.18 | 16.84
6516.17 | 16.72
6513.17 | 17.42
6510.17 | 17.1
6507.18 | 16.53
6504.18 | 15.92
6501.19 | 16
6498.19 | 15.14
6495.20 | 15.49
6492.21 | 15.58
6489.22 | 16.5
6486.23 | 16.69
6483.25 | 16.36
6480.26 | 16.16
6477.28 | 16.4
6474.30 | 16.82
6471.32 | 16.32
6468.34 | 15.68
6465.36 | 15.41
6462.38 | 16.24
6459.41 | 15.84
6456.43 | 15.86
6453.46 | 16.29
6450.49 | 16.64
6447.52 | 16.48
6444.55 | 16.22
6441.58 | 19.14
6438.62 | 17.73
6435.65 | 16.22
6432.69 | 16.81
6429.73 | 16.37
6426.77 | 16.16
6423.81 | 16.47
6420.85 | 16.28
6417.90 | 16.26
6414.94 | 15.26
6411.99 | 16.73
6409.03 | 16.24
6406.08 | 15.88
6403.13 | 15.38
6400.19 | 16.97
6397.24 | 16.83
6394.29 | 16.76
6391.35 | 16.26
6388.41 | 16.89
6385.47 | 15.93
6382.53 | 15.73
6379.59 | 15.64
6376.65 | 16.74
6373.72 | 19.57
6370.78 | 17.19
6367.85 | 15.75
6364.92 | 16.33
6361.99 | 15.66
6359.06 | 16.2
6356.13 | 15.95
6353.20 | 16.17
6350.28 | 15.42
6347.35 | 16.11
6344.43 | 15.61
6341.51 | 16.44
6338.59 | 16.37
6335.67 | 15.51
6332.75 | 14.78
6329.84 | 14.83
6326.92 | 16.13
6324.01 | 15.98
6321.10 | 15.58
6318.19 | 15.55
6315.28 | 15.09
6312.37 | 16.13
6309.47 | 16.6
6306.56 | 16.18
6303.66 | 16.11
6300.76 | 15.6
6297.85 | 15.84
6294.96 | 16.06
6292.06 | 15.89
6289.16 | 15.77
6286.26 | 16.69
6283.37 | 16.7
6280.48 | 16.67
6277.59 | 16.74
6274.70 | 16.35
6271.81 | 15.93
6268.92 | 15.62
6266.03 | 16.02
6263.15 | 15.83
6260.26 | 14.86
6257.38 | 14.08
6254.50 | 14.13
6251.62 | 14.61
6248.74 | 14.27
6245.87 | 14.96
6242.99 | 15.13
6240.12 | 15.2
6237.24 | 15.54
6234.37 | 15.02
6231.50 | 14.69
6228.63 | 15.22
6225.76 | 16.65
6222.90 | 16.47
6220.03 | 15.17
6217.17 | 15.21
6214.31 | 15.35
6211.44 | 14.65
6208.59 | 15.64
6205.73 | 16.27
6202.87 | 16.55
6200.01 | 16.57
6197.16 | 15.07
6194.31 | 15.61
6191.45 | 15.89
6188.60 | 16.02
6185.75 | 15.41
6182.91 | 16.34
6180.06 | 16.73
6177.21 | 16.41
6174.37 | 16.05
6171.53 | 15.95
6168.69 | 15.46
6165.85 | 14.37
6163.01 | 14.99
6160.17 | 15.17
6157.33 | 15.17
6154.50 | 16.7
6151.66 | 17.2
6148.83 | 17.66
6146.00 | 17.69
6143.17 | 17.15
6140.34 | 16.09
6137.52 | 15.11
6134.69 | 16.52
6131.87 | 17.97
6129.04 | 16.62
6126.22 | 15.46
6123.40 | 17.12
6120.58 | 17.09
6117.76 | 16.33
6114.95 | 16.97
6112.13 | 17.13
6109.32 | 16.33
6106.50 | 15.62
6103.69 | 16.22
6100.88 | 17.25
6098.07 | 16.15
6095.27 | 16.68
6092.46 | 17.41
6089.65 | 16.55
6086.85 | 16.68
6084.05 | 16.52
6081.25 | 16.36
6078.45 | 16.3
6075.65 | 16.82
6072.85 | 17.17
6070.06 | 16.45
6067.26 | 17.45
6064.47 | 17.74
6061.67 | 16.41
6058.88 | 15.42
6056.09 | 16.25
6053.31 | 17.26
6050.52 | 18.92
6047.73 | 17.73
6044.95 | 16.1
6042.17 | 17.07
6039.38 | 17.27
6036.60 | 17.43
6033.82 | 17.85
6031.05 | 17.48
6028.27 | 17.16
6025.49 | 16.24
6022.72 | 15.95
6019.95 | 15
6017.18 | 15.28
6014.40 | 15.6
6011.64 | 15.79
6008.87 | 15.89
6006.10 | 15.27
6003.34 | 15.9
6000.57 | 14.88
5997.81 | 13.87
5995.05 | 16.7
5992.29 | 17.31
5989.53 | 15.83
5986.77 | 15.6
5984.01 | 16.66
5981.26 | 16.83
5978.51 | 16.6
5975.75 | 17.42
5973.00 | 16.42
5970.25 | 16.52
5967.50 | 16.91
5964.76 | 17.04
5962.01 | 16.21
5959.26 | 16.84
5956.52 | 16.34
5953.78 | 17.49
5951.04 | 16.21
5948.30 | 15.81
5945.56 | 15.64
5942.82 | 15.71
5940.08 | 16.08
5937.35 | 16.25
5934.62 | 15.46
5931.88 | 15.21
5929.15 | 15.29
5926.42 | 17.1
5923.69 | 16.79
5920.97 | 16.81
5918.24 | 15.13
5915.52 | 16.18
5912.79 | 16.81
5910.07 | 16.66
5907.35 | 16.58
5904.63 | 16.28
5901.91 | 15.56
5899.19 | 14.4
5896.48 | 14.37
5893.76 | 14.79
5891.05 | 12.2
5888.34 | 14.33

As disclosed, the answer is 16.4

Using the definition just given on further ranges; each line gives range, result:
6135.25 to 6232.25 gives 15.9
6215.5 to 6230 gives 15.7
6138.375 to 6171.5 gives 16.1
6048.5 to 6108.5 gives 16.7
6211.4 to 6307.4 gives 15.6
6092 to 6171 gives 16.4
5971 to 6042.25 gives 16.3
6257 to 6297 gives 16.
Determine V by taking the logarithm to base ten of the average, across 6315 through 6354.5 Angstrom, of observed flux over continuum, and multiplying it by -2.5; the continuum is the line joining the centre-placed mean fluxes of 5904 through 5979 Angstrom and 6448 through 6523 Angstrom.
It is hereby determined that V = 0.039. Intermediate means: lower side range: 16.3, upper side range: 16.3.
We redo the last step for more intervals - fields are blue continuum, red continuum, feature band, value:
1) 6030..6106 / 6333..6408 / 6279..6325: 0.03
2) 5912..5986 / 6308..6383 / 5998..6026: 0.06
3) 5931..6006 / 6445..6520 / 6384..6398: -0.02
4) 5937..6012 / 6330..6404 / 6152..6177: 0.04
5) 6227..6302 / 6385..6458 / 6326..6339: 0.04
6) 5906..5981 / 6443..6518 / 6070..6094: -0.03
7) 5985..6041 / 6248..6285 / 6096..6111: -0.03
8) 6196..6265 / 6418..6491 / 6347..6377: -0.03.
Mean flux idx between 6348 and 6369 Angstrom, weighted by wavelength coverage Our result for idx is 15.9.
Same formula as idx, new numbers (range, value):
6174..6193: 16.1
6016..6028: 15.8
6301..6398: 16.1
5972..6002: 16.2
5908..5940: 16.2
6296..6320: 15.9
